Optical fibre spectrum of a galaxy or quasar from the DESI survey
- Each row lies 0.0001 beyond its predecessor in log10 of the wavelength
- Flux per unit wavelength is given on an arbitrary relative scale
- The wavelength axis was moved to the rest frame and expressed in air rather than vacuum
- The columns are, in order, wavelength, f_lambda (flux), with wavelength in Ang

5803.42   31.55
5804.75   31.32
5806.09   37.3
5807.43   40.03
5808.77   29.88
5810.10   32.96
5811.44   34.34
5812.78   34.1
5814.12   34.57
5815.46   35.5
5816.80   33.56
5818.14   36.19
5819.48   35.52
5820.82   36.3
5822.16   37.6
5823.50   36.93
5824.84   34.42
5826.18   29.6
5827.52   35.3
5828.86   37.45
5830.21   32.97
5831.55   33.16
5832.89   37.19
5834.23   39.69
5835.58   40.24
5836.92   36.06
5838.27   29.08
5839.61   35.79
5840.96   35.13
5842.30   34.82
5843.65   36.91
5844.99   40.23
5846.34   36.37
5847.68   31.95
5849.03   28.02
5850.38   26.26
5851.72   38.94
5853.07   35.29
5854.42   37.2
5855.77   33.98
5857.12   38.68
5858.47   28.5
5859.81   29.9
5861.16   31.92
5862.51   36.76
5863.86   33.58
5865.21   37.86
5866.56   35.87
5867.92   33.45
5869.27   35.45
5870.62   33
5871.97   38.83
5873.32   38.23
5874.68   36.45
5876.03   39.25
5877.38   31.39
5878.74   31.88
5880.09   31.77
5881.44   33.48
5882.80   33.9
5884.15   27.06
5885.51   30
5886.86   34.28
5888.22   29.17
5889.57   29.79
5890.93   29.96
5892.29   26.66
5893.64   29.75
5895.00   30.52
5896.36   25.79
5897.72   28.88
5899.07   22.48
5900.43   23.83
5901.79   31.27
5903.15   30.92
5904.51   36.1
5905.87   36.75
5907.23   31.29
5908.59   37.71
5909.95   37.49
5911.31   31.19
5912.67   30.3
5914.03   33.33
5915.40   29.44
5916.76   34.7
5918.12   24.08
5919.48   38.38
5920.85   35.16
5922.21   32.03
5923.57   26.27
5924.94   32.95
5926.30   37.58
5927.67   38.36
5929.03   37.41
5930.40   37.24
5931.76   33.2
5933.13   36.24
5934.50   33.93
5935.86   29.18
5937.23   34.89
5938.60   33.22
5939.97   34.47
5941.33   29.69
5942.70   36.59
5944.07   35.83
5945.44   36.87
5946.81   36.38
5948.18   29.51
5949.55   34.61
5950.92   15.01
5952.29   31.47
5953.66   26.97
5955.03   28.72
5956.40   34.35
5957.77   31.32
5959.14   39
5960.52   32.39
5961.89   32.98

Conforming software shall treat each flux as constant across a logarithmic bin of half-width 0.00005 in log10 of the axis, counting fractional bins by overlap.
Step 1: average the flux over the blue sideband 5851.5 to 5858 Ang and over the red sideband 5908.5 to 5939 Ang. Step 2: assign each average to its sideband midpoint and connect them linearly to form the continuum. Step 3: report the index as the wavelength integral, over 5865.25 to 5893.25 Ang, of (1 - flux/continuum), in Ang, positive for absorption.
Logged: 1.8 Ang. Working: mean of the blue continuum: 36.4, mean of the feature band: 33.1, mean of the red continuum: 33.6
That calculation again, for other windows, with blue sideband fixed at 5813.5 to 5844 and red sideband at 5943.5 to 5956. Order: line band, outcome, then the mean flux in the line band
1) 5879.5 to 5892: 0.8 Ang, 30.9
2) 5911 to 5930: -0.8 Ang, 33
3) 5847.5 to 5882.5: -0.2 Ang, 34.2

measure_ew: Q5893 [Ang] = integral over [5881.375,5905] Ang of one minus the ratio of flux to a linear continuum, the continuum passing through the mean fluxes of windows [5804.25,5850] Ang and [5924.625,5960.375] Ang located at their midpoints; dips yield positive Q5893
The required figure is 3.1 Ang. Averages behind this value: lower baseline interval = 35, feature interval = 29.5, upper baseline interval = 33.3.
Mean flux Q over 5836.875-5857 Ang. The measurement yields 34.5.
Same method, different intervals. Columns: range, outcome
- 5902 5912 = 34.3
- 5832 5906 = 33.2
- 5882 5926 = 31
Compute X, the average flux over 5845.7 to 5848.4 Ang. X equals 34.1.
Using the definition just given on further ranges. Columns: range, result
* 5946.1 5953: 29.4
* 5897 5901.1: 25.1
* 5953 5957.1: 30.1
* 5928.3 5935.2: 35.6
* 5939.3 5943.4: 33.6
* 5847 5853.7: 32.1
